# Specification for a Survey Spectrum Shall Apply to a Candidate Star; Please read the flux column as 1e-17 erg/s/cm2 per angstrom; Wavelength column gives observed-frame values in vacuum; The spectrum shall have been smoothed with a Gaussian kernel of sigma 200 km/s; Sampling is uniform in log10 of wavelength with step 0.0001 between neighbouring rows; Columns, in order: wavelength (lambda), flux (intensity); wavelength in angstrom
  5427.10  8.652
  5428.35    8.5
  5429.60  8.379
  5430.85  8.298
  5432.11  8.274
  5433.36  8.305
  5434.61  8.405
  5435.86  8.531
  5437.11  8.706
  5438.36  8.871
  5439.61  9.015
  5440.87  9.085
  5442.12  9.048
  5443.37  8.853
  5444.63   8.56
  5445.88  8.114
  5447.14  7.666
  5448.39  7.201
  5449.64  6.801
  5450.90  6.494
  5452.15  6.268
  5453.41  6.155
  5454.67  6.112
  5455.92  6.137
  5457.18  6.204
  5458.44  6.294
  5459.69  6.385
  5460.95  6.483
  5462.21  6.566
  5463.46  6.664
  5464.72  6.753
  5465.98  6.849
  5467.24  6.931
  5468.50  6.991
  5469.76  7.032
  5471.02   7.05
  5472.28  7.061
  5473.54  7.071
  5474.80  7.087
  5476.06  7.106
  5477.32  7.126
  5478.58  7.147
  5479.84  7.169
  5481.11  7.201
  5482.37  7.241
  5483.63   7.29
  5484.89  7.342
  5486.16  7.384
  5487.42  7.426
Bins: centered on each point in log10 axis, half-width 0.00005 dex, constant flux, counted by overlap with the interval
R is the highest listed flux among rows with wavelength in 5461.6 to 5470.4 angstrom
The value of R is 7.032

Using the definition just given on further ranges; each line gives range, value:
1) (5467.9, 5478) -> 7.126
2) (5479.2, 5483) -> 7.241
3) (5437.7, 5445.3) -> 9.085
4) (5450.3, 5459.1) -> 6.494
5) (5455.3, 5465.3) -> 6.753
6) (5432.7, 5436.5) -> 8.531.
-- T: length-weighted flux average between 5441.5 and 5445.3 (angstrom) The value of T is 8.81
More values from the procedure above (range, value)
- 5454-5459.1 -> 6.19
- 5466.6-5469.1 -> 6.95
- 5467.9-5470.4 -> 7.01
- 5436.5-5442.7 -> 8.94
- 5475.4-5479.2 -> 7.13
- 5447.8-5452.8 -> 6.69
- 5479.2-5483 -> 7.2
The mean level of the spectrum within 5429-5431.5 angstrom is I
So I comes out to 8.31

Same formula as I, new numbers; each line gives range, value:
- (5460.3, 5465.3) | 6.62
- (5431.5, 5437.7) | 8.45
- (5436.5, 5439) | 8.81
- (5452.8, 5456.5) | 6.14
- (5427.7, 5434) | 8.34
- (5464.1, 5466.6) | 6.8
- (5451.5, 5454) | 6.22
